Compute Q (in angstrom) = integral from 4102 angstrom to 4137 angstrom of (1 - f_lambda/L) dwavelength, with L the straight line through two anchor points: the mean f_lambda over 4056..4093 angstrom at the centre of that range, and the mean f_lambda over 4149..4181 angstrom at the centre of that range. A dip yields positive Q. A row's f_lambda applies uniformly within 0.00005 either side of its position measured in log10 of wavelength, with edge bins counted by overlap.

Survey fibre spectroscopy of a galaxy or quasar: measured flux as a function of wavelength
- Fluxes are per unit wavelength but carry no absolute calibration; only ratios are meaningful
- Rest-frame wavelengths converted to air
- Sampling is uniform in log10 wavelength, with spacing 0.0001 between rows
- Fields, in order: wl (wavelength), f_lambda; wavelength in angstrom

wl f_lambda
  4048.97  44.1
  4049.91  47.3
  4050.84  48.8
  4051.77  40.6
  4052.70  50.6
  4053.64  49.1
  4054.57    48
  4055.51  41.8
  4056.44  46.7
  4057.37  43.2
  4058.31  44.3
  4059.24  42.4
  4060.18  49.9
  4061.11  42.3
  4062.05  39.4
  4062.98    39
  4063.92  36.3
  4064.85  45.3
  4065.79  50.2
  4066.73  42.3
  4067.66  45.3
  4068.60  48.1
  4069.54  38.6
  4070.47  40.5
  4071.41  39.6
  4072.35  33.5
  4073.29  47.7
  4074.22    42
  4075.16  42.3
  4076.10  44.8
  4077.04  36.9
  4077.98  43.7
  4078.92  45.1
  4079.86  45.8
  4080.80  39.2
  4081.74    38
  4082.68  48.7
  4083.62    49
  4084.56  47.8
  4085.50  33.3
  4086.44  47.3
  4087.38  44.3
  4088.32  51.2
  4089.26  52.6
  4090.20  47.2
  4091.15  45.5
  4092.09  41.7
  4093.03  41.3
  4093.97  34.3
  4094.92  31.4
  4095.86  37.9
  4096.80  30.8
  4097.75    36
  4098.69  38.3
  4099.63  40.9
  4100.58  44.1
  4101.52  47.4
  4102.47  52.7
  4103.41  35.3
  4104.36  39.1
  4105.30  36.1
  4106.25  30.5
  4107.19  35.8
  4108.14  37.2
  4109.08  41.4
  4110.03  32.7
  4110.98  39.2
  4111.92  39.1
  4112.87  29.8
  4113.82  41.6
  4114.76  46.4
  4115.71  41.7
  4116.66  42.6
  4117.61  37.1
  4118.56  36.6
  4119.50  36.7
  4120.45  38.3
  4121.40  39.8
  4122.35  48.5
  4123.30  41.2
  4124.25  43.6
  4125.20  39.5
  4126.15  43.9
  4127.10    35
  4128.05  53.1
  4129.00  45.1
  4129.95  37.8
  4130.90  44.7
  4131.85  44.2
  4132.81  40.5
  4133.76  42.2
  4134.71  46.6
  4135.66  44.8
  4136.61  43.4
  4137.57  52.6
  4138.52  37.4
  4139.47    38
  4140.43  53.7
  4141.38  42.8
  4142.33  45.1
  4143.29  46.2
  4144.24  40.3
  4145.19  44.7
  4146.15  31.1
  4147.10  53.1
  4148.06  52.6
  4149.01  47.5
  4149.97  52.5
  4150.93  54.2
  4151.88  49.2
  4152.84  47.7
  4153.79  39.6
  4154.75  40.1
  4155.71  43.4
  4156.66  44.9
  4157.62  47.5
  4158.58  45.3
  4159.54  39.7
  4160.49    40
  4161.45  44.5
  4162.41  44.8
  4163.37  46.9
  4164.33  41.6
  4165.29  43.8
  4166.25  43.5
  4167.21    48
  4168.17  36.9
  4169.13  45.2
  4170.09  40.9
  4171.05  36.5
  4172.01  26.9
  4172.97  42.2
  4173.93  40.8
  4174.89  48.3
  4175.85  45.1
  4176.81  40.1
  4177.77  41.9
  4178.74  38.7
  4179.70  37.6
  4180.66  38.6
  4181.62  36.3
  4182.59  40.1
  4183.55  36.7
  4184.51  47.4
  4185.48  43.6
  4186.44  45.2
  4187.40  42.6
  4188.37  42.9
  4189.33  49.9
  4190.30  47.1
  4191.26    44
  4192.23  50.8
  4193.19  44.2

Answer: 2.2 angstrom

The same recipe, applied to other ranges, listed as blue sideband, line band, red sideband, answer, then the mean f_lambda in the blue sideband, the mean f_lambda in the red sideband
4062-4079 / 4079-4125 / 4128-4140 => 2.2 angstrom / 42.1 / 43.6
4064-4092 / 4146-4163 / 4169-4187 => -1.8 angstrom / 43.9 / 40.6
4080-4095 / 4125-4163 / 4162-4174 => -2.2 angstrom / 43.7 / 41.4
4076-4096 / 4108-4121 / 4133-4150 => 1.6 angstrom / 43.1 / 45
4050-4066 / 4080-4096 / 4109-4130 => -0.2 angstrom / 44.6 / 40.5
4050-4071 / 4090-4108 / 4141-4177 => 2.0 angstrom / 44.3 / 43.8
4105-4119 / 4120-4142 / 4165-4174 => -2.6 angstrom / 37.9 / 40.4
